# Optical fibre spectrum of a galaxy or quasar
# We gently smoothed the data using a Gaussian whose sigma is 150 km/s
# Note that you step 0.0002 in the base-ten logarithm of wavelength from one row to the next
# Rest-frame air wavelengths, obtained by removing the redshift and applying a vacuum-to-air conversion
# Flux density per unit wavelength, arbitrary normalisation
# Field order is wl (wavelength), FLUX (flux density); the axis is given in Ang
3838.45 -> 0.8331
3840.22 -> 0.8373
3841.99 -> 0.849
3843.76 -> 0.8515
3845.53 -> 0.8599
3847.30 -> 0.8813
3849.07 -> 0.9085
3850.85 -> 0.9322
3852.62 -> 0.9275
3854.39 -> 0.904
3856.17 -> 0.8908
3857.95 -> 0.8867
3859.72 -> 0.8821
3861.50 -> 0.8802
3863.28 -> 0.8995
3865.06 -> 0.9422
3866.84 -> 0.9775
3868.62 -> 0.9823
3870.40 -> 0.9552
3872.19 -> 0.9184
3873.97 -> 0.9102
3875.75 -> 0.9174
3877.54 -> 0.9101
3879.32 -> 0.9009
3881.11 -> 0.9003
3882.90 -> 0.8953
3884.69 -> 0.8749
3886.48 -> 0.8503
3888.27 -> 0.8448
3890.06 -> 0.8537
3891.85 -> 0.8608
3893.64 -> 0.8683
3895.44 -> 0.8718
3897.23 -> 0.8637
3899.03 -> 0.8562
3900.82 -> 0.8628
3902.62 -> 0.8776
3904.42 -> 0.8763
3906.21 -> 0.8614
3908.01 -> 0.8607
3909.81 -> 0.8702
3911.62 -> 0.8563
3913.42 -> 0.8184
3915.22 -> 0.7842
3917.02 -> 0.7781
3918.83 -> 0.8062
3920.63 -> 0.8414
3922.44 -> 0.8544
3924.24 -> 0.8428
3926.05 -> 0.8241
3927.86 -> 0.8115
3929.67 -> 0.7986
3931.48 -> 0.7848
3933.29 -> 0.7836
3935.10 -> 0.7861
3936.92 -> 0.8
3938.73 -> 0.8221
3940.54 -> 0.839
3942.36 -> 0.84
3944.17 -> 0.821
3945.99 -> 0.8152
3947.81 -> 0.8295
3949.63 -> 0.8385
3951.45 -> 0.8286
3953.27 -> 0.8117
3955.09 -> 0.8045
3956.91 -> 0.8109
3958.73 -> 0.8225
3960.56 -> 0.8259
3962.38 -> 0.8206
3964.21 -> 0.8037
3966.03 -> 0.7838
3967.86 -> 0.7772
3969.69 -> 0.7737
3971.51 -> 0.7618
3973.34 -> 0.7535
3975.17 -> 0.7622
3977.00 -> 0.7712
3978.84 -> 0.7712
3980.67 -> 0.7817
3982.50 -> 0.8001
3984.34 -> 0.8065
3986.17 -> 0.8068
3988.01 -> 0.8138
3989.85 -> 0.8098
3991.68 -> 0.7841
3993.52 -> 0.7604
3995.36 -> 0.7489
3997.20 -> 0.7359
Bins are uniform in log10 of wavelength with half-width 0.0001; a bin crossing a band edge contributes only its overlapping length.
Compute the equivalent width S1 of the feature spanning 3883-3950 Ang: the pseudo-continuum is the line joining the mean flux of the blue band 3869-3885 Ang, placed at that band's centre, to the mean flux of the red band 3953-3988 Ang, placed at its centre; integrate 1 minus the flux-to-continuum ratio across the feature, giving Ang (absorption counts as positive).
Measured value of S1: 1.95 Ang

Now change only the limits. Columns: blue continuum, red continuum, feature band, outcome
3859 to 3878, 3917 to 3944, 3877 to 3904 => 0.43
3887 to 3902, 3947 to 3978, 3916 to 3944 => 0.47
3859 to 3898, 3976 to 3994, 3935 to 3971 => 0.46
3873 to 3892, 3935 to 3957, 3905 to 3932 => 0.67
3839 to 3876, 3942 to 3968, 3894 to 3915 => 0.06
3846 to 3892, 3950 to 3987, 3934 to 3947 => 0.13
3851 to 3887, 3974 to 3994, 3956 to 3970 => 0.12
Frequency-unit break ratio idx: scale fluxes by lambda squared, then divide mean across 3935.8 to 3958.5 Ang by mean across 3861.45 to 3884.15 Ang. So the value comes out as 0.92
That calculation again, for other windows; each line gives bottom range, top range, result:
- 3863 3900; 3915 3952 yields 0.93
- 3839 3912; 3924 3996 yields 0.94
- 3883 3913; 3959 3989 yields 0.95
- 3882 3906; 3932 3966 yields 0.97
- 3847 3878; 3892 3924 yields 0.95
